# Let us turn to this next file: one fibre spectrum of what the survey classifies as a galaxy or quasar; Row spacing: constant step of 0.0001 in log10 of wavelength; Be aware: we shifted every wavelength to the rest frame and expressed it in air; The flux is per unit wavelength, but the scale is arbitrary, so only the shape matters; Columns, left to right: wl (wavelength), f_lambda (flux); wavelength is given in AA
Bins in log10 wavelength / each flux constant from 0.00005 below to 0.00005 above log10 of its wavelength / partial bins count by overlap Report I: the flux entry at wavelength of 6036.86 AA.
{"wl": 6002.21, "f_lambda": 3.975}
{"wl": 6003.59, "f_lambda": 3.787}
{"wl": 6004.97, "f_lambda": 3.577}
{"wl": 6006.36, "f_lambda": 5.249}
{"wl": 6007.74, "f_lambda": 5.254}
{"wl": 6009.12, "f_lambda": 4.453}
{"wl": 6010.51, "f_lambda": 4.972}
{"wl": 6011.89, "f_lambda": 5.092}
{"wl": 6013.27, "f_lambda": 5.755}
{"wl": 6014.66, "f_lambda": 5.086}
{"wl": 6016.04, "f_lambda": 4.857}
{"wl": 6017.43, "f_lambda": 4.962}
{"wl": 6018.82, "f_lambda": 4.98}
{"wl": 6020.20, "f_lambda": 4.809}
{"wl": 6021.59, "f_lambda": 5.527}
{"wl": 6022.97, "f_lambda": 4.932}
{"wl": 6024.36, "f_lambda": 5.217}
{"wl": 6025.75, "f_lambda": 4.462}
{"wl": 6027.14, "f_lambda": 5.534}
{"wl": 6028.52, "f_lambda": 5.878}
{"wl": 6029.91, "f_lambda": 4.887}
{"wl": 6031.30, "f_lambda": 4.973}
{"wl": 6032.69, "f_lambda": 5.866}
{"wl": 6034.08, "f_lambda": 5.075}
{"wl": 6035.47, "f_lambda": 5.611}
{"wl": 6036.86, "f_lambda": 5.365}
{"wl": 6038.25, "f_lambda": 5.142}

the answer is 5.365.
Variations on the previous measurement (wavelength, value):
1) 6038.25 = 5.142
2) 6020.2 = 4.809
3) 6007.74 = 5.254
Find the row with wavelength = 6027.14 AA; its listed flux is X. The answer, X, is 5.534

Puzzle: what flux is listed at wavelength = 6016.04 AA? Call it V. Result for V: 4.857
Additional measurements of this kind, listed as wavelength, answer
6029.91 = 4.887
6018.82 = 4.98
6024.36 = 5.217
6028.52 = 5.878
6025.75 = 4.462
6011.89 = 5.092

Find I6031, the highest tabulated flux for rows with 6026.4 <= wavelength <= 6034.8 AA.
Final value 5.878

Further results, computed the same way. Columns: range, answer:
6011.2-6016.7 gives 5.755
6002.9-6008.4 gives 5.254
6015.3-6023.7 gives 5.527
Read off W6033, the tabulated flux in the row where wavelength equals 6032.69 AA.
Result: 5.866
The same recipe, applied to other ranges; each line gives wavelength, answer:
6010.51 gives 4.972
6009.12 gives 4.453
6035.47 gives 5.611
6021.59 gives 5.527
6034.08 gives 5.075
